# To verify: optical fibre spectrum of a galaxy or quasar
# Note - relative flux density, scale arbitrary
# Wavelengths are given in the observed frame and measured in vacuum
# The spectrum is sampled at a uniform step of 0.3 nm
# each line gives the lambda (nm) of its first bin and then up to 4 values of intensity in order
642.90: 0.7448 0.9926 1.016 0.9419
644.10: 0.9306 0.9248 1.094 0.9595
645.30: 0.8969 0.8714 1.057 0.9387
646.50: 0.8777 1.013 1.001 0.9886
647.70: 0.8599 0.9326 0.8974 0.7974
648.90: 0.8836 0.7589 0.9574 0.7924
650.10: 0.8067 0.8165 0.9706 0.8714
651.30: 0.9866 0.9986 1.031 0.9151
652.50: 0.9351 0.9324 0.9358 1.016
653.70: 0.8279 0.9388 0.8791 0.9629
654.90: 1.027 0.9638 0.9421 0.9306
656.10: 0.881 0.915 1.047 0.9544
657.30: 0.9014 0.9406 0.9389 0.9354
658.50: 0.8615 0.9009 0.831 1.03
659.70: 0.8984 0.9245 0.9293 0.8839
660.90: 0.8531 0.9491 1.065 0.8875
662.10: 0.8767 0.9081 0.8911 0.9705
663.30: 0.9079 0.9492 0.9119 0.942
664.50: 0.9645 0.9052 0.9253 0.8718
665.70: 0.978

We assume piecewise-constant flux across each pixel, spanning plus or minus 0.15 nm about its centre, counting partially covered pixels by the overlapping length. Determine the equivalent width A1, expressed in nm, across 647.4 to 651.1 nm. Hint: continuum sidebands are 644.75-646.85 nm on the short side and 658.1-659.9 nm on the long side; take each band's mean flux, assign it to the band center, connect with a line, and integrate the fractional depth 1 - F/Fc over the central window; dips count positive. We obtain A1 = 0.28 nm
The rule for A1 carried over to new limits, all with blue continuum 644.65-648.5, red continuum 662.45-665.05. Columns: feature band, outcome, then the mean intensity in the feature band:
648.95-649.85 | 0.09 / 0.846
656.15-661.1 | 0.07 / 0.921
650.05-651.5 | 0.07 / 0.9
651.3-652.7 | -0.04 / 0.97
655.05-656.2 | 0.01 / 0.931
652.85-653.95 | 0.01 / 0.928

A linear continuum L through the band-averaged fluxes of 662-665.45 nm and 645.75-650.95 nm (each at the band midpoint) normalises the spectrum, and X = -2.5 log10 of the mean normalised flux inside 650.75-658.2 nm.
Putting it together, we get -0.041 mag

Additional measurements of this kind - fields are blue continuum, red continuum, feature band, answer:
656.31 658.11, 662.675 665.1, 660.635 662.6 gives 0.02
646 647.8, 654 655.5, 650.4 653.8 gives 0.01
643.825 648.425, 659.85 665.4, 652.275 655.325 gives 0.00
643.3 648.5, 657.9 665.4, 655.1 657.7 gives -0.01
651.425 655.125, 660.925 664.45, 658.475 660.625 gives 0.03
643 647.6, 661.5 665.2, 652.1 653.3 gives 0.02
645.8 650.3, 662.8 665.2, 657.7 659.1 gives 0.02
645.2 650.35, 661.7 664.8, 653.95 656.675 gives -0.04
